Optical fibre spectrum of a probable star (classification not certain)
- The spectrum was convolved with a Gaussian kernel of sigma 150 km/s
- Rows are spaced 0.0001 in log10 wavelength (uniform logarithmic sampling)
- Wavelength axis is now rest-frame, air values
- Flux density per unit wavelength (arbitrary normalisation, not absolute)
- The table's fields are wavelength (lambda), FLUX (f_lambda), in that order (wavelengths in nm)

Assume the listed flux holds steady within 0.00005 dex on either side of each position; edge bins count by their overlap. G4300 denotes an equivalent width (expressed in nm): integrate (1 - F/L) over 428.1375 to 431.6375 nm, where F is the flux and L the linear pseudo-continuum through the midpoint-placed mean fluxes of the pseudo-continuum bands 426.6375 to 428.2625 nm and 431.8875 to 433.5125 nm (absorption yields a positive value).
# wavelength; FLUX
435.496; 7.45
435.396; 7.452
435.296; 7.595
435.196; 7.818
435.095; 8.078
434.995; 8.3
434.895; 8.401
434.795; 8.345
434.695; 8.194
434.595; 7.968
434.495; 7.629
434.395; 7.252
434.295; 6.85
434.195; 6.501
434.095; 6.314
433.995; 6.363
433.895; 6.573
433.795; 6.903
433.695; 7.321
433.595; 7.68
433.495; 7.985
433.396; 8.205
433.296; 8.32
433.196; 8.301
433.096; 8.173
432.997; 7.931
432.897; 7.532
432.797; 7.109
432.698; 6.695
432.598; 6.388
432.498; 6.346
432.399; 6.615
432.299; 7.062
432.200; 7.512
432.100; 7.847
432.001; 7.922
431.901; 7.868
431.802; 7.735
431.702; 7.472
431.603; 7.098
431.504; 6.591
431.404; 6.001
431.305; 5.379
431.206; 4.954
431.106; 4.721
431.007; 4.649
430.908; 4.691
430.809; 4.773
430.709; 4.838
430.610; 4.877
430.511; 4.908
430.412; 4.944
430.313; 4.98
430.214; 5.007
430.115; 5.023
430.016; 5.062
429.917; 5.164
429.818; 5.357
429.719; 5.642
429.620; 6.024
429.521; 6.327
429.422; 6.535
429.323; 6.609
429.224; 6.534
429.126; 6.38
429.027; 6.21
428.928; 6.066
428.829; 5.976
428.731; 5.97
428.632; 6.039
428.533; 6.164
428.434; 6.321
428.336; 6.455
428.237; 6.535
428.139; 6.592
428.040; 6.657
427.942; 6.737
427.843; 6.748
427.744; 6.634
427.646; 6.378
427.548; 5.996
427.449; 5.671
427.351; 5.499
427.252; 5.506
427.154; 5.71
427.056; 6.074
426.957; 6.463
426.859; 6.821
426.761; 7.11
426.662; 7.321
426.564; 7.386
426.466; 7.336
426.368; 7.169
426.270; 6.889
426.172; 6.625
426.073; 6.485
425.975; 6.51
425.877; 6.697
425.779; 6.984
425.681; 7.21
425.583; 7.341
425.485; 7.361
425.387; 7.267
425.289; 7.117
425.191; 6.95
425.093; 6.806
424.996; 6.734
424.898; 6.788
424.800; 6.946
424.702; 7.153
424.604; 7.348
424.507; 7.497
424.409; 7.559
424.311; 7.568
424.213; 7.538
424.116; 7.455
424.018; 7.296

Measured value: 0.60 nm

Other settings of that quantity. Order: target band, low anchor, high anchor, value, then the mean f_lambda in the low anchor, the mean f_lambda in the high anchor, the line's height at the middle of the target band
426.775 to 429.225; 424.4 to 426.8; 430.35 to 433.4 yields 0.215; 7.05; 6.53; 6.86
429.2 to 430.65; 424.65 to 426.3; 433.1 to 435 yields 0.346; 6.93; 7.54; 7.25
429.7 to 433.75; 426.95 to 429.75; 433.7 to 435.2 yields 0.292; 6.22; 7.42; 6.88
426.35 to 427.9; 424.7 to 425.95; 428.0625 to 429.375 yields 0.039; 7.01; 6.3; 6.64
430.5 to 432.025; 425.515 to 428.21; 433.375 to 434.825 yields 0.249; 6.62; 7.31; 7.04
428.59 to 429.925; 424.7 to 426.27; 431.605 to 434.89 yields 0.200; 6.93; 7.41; 7.16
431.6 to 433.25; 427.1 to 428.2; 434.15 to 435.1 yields -0.032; 6.2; 7.75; 7.26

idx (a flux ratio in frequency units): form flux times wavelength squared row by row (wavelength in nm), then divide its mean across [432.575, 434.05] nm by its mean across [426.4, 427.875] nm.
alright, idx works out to 1.19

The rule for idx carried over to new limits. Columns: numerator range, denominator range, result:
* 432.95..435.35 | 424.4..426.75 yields 1.13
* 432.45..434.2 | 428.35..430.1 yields 1.23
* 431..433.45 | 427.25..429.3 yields 1.14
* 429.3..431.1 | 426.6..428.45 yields 0.83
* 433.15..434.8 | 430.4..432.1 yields 1.27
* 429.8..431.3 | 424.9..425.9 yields 0.72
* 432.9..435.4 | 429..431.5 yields 1.43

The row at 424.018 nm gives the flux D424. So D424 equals 7.296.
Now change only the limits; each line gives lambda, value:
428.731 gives 5.97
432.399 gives 6.615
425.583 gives 7.341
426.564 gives 7.386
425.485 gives 7.361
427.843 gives 6.748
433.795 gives 6.903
